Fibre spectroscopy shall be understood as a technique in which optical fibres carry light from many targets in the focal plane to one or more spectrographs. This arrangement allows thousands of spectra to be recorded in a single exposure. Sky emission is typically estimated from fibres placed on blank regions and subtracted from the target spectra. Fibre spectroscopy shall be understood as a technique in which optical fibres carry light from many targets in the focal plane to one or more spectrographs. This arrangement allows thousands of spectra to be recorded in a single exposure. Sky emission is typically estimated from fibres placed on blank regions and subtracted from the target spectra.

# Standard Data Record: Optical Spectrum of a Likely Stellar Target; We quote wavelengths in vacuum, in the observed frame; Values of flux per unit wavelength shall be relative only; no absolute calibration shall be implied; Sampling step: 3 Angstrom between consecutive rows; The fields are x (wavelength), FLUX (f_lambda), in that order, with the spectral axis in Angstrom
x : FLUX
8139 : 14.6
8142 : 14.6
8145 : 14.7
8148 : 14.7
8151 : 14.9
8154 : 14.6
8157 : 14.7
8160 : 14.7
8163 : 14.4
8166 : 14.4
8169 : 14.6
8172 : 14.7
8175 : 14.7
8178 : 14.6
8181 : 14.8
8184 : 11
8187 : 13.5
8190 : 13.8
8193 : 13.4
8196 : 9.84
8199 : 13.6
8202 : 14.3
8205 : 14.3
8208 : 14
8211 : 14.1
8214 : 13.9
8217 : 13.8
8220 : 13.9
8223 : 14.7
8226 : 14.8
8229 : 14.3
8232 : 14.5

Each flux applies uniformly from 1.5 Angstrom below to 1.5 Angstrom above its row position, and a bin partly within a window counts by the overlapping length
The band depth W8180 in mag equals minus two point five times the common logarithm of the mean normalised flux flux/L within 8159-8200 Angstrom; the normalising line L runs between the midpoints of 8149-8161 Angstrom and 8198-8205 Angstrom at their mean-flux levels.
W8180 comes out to 0.05 mag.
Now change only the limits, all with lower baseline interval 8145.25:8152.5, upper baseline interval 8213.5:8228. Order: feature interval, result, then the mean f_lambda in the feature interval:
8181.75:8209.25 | 0.103 mag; 13.1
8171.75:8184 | 0.024 mag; 14.2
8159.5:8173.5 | 0.008 mag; 14.6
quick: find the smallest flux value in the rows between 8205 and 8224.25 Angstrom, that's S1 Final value 13.8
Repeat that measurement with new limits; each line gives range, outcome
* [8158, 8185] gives 11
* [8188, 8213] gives 9.84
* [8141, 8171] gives 14.4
